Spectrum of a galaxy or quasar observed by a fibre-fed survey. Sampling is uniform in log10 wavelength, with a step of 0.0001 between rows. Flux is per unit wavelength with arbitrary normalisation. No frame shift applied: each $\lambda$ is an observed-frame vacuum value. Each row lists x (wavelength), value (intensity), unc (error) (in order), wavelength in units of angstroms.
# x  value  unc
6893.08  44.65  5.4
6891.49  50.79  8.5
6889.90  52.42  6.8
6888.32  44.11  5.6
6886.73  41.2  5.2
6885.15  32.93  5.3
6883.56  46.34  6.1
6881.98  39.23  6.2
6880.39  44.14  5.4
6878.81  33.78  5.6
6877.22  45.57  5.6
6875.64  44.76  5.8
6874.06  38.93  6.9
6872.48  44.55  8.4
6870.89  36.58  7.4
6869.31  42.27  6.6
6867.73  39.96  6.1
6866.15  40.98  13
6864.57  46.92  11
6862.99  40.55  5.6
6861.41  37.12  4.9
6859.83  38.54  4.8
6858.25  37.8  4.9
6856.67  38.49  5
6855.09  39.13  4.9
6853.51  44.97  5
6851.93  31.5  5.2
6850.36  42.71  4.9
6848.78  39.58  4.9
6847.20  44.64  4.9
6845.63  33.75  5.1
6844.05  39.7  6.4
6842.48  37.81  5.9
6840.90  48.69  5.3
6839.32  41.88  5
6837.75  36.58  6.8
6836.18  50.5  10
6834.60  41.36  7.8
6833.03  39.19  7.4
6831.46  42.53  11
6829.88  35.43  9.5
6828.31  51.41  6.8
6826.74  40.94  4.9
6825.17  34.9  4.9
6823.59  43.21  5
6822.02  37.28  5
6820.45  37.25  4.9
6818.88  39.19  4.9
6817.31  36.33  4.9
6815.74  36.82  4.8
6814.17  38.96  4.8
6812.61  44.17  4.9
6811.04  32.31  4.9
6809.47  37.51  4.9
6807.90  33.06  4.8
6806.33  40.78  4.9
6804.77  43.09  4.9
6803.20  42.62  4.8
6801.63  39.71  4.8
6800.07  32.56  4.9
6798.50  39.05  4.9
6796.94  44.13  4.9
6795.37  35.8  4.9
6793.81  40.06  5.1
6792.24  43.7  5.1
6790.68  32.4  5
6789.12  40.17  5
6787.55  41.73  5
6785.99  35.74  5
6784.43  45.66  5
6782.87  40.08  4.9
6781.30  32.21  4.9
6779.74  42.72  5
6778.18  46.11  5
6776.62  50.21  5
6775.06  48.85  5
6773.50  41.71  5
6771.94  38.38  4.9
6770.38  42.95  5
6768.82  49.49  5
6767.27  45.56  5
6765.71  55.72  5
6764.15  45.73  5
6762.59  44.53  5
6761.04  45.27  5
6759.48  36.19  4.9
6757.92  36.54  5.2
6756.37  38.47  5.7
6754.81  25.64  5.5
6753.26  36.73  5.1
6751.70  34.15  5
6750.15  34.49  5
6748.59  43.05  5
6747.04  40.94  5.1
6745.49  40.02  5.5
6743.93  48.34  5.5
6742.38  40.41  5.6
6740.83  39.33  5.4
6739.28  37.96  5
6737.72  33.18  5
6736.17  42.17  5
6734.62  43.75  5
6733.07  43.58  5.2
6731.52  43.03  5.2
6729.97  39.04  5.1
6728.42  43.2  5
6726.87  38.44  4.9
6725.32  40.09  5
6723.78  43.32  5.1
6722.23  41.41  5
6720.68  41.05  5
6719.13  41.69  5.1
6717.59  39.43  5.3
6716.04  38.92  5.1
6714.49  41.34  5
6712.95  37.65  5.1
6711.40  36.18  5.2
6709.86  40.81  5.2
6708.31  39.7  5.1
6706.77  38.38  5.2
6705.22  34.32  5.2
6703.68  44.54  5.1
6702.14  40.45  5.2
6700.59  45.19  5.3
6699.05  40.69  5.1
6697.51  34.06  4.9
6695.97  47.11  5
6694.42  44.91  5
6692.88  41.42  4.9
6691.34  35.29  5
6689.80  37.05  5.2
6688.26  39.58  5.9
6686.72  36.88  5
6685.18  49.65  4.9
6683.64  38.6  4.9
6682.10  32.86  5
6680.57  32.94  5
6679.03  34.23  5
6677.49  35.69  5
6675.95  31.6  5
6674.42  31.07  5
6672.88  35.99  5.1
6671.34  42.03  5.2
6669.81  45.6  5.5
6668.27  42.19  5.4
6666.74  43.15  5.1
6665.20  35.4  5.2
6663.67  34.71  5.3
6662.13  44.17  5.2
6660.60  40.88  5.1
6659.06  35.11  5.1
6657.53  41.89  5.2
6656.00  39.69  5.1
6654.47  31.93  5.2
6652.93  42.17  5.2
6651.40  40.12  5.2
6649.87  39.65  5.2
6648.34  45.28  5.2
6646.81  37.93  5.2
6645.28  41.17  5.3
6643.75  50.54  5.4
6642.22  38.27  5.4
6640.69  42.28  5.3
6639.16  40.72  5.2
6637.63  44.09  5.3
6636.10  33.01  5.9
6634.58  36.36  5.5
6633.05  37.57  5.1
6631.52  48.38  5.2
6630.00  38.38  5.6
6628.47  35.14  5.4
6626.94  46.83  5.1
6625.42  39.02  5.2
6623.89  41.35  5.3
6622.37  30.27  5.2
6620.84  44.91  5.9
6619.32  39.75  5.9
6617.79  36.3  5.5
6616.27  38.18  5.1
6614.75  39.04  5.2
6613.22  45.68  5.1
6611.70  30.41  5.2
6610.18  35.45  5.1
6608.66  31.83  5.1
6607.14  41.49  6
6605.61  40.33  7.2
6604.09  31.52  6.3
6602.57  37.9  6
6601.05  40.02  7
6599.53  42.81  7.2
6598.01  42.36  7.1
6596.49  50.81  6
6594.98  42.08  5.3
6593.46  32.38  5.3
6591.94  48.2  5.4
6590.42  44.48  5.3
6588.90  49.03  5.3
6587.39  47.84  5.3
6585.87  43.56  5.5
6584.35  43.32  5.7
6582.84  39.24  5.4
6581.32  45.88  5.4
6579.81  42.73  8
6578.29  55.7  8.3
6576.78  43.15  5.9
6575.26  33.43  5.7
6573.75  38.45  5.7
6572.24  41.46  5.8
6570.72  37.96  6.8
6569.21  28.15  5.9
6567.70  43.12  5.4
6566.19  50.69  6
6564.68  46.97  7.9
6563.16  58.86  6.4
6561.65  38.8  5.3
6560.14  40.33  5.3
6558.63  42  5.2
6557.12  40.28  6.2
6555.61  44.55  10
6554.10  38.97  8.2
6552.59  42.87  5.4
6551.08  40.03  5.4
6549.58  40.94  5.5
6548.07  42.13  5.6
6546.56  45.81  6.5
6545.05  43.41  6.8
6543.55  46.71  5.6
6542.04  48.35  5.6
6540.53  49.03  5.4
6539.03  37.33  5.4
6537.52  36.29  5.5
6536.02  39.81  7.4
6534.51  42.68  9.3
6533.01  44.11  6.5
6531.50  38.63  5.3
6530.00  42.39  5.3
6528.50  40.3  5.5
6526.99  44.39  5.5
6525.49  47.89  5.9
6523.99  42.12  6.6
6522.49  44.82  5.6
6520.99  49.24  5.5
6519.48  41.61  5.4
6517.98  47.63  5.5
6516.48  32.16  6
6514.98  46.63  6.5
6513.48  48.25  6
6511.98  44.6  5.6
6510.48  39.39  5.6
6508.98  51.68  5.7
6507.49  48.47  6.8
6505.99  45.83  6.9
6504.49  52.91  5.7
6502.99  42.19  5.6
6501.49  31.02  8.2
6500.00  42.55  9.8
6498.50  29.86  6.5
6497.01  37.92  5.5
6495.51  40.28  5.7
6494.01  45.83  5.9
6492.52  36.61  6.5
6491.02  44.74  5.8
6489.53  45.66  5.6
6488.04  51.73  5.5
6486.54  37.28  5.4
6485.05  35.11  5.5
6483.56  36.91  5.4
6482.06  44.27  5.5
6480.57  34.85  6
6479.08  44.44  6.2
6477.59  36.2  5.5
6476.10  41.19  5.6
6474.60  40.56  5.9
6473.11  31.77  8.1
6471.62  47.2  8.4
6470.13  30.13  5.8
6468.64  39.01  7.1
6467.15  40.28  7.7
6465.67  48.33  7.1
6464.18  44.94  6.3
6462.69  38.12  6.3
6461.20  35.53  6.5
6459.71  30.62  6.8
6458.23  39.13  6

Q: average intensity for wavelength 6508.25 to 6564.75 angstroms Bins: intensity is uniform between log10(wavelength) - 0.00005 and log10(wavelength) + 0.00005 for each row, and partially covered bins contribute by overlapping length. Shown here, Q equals 43.4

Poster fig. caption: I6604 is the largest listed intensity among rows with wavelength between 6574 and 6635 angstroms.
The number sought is 55.7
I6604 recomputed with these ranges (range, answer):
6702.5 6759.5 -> 48.34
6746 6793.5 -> 55.72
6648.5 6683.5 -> 45.6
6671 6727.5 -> 49.65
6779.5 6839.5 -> 51.41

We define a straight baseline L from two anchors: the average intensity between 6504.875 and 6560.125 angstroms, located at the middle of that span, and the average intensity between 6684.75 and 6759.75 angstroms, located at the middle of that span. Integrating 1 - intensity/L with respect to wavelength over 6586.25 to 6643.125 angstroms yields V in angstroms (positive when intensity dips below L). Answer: 2.3 angstroms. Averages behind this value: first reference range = 43.4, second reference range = 39.8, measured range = 40.2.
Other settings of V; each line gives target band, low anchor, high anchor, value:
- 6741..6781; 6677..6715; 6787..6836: -2.66 angstroms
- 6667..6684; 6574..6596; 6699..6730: 1.87 angstroms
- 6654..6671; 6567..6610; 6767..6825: 0.50 angstroms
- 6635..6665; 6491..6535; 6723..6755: 0.71 angstroms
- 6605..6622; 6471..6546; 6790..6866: 1.30 angstroms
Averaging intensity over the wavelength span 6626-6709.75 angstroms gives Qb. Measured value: 39.6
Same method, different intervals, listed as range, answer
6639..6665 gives 40.3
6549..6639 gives 41.1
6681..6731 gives 40.1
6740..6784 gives 41.6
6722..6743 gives 40.6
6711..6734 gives 40.7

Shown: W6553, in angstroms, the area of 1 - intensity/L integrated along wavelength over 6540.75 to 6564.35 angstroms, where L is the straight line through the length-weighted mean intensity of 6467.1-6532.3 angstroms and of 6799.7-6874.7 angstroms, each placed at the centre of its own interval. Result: -1.3 angstroms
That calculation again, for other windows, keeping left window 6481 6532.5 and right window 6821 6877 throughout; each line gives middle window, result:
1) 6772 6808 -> 0.4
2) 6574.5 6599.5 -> -1.1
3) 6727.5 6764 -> 1.5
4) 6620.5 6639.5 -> 1.1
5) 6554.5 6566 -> -0.6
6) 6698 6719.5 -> 0.9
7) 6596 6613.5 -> 1.3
